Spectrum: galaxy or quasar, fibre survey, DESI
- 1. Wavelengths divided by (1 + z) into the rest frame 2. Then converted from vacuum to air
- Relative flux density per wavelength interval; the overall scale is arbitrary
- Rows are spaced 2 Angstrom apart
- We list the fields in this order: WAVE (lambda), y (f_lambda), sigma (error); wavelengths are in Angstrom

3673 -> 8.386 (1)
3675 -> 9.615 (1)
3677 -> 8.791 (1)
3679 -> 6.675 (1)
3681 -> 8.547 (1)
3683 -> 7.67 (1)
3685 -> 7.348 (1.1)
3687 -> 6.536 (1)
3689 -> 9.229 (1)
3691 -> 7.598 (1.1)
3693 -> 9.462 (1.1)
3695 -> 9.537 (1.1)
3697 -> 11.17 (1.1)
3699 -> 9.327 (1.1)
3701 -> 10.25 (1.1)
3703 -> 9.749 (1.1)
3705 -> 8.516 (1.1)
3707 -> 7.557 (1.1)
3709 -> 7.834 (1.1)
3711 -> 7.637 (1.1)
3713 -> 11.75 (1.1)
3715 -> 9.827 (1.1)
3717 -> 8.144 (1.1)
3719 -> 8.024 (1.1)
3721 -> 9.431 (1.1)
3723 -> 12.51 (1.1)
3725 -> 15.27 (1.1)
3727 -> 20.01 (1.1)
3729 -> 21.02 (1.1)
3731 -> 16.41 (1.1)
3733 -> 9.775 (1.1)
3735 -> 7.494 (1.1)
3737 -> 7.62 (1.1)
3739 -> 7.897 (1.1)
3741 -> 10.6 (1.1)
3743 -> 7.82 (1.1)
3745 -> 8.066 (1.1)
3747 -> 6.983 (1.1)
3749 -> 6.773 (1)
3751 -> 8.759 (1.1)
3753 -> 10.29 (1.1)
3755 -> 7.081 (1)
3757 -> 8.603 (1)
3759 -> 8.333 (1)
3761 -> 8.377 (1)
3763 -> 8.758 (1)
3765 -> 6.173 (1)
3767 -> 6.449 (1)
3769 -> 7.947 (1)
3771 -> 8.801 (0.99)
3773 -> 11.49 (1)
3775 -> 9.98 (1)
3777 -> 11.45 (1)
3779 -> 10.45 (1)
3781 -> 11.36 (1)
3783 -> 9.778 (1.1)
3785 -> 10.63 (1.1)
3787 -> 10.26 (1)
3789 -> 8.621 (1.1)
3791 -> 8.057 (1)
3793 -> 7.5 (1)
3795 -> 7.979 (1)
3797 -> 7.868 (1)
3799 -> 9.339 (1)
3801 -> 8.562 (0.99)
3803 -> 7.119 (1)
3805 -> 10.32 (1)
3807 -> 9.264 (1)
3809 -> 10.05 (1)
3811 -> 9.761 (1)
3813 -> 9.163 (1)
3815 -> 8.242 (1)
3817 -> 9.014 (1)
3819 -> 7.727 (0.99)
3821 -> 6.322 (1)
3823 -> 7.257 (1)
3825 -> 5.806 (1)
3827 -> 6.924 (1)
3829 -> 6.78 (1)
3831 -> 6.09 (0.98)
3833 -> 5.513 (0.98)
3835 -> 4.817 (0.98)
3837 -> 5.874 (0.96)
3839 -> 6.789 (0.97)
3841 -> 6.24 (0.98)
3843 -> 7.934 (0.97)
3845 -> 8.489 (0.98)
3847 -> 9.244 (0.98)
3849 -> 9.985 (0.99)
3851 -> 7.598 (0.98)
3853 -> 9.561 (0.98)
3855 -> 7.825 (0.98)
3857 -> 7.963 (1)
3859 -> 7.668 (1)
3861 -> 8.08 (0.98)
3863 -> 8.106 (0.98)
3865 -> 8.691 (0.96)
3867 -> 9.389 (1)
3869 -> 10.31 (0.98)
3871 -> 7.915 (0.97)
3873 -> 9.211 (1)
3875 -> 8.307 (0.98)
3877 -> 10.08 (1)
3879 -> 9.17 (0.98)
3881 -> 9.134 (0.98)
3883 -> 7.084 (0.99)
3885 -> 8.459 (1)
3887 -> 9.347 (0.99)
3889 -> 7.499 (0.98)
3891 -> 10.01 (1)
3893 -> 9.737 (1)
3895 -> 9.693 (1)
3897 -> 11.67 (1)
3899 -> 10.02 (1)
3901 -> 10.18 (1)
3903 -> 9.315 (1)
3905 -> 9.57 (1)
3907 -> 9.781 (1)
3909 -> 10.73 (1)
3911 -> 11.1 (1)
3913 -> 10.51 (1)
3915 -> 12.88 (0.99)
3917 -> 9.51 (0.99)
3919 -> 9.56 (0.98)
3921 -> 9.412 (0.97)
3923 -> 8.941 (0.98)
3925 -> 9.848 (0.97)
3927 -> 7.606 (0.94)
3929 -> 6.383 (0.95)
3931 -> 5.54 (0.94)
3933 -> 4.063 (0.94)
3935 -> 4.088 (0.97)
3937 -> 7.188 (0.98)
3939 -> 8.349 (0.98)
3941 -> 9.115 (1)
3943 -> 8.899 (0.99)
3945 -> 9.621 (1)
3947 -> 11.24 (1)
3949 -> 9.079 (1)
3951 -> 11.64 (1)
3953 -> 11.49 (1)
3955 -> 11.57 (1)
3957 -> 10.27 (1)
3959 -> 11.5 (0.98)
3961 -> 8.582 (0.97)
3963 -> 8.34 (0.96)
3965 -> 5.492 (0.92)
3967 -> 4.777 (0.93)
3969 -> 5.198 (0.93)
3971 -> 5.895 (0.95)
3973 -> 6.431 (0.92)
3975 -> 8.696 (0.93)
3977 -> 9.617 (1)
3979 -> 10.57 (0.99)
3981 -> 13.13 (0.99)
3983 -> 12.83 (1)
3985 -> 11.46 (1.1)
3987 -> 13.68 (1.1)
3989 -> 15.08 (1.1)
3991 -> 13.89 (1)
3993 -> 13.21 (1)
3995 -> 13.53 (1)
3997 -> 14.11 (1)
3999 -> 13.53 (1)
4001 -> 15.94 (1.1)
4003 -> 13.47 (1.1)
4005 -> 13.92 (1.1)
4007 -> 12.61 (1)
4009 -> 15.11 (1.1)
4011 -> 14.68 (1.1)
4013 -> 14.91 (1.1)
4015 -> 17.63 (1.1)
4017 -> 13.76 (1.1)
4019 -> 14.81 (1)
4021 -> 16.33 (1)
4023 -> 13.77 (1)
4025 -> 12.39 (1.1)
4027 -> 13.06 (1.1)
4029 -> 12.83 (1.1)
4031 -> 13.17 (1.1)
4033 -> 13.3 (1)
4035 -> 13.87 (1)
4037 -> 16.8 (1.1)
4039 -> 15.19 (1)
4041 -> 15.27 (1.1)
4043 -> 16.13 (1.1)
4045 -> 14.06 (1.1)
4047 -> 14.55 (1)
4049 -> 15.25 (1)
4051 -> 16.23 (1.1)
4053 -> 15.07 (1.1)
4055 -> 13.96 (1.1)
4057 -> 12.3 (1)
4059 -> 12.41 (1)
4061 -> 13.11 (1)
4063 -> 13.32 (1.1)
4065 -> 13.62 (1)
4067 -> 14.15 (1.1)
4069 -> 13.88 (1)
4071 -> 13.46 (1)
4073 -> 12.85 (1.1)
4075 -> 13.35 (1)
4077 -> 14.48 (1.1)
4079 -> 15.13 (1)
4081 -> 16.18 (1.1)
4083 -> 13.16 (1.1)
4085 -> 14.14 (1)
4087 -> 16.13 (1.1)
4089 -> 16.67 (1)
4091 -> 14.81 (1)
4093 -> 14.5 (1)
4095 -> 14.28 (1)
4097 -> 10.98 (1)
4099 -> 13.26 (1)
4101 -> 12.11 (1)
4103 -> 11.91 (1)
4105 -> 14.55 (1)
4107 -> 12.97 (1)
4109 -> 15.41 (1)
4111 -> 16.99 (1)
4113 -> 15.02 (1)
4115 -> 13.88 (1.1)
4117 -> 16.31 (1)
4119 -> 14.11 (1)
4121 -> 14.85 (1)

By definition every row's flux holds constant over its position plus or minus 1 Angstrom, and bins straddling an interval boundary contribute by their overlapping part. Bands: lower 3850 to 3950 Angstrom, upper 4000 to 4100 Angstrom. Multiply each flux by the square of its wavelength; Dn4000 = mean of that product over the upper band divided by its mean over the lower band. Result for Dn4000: 1.73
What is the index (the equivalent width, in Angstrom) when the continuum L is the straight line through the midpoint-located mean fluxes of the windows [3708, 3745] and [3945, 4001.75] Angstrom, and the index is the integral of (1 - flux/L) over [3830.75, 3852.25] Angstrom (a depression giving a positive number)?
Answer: 7.2 Angstrom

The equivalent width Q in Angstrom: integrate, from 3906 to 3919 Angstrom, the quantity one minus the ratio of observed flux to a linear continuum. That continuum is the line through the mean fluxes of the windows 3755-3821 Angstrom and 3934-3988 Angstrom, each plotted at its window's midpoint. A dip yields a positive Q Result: -2.2 Angstrom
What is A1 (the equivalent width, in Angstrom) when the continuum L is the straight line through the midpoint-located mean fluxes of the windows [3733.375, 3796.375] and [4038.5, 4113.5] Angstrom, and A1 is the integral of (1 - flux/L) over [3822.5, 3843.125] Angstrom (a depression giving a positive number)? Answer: 7.6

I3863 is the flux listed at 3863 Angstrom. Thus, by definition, 8.106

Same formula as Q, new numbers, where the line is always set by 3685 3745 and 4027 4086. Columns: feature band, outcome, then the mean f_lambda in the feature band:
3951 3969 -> 5.6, 8.94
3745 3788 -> 7.3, 8.97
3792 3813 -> 4.5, 8.79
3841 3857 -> 4.5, 8.47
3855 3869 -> 4.1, 8.42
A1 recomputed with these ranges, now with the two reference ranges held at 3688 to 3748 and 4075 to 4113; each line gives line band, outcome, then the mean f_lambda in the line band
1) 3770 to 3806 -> 5.08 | 9.42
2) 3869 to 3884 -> 3.93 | 8.81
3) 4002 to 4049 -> -3.02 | 14.4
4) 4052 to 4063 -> 0.43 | 13.4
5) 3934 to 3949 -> 5.04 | 8.41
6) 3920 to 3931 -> 3.79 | 8.17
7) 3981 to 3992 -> -0.19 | 13.4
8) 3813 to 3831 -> 6.41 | 7.3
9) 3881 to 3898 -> 4.08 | 9.18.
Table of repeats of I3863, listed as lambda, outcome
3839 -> 6.789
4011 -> 14.68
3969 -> 5.198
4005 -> 13.92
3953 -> 11.49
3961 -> 8.582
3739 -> 7.897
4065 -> 13.62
